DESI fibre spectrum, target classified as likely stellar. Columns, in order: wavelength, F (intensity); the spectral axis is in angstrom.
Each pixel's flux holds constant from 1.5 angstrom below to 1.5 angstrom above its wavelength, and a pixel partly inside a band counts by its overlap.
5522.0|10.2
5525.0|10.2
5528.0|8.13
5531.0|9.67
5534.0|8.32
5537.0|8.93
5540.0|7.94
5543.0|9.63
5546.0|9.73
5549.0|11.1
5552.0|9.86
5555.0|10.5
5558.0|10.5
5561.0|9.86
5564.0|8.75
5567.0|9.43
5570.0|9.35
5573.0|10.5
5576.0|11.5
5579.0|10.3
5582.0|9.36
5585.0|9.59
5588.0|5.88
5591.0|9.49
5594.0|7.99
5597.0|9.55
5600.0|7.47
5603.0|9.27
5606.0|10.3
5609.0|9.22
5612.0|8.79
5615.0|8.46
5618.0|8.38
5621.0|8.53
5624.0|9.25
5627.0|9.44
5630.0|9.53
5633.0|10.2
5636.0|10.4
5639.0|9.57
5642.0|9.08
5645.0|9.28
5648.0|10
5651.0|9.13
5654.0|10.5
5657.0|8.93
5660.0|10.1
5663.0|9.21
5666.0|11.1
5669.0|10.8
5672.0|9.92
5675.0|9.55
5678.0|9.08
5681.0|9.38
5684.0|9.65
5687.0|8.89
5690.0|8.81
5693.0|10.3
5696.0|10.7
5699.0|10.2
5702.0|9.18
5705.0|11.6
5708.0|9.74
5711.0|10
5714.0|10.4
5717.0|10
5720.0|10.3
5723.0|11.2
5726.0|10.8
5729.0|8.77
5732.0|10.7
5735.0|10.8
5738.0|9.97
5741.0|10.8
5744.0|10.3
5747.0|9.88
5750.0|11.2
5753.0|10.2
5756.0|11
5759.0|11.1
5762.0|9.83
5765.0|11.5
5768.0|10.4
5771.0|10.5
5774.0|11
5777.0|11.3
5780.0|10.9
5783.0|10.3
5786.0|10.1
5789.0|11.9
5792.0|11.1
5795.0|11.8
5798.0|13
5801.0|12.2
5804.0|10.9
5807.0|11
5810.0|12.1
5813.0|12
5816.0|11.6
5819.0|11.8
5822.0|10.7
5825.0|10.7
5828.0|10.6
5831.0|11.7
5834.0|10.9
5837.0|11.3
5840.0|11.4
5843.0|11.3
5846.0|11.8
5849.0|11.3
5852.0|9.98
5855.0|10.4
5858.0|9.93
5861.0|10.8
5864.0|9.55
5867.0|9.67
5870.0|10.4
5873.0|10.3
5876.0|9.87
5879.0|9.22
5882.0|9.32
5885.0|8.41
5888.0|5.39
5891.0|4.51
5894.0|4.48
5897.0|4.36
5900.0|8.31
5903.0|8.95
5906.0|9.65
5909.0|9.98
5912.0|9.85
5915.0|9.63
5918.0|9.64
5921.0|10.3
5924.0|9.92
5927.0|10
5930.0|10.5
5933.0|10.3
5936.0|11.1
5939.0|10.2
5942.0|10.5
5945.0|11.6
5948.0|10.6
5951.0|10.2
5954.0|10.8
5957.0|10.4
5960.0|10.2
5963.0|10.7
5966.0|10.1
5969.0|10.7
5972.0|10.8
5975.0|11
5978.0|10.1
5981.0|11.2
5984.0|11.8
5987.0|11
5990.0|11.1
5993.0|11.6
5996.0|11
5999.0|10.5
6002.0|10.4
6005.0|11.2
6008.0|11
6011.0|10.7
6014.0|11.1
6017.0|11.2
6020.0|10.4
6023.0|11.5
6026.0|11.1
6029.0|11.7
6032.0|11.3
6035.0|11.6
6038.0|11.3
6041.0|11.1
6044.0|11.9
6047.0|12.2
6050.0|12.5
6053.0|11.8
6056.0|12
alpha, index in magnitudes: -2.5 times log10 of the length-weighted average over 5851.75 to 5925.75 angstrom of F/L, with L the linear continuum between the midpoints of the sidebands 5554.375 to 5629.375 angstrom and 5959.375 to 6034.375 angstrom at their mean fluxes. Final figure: 0.18 mag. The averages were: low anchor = 9.26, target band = 8.9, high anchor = 11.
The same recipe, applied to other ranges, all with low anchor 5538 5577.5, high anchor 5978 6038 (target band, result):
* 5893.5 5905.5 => 0.48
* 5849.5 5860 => 0.05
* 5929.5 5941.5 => 0.04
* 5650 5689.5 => 0.05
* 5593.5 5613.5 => 0.12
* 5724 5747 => 0.01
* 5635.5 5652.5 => 0.07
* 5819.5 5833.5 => -0.04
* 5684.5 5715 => 0.03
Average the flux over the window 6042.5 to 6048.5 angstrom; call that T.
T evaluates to 12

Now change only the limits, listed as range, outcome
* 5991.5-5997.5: 11.3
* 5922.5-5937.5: 10.4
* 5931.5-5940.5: 10.5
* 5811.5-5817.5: 11.8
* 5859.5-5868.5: 10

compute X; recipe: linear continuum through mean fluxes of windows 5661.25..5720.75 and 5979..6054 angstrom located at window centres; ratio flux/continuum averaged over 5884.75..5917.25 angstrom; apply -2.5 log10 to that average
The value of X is 0.381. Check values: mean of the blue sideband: 9.94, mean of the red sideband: 11.3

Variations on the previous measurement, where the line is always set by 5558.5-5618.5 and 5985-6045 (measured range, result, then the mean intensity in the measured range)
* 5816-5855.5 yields -0.08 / 11.1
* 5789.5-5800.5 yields -0.18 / 12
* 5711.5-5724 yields -0.07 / 10.4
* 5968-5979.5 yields 0.03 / 10.6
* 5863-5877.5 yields 0.05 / 9.97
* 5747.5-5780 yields -0.08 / 10.8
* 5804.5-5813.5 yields -0.14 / 11.6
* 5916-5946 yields 0.04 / 10.4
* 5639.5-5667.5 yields -0.02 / 9.7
